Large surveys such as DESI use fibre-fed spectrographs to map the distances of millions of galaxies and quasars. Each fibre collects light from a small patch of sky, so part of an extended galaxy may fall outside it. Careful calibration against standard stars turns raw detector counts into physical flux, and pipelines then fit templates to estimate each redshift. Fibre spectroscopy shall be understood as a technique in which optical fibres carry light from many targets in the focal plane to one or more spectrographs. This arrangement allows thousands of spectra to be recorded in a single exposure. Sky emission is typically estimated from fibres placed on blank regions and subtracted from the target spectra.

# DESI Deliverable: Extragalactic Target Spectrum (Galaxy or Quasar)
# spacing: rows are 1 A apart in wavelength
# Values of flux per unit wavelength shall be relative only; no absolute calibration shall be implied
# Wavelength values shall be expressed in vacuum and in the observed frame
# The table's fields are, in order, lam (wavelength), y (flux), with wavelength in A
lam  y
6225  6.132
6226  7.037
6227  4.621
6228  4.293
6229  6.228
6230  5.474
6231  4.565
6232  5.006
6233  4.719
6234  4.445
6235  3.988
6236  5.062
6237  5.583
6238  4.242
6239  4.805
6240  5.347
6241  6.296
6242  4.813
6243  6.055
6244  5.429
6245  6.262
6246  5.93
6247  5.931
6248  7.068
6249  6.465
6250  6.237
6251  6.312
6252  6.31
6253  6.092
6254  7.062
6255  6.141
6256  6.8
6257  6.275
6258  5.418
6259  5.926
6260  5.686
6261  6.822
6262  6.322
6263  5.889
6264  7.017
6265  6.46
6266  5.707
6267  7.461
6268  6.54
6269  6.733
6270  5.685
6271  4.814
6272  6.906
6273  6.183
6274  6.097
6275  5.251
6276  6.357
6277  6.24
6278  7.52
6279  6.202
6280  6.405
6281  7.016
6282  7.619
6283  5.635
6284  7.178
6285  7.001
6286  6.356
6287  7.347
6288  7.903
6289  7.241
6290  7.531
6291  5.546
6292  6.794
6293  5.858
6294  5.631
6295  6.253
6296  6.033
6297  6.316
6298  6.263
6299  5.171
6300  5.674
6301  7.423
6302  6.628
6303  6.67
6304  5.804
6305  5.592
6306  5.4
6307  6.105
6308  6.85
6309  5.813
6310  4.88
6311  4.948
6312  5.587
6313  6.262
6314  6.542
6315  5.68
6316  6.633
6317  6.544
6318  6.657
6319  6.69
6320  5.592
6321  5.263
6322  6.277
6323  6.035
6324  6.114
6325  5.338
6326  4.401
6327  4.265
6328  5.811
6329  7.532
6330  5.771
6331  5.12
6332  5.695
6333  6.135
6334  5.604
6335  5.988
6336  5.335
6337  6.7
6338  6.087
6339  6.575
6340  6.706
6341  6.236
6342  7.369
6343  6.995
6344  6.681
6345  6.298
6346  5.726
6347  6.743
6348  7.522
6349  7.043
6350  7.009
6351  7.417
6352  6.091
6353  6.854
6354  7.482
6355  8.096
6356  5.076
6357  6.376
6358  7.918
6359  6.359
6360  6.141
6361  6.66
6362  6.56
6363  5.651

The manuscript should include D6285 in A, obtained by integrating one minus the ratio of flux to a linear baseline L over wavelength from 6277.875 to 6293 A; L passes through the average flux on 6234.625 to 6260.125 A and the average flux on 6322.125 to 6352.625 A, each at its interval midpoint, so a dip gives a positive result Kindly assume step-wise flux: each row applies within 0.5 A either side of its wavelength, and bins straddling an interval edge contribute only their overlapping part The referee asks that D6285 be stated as -2.11 A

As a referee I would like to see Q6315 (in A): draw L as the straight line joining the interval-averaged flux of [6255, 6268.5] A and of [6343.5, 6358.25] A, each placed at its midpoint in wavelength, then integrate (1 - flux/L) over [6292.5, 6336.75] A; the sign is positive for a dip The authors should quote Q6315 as 4.62 A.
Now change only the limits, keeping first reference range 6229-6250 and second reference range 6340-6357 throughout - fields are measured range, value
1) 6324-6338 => 1.8 A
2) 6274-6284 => -1.0 A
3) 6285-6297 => -1.1 A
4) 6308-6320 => 0.6 A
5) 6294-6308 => 0.2 A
